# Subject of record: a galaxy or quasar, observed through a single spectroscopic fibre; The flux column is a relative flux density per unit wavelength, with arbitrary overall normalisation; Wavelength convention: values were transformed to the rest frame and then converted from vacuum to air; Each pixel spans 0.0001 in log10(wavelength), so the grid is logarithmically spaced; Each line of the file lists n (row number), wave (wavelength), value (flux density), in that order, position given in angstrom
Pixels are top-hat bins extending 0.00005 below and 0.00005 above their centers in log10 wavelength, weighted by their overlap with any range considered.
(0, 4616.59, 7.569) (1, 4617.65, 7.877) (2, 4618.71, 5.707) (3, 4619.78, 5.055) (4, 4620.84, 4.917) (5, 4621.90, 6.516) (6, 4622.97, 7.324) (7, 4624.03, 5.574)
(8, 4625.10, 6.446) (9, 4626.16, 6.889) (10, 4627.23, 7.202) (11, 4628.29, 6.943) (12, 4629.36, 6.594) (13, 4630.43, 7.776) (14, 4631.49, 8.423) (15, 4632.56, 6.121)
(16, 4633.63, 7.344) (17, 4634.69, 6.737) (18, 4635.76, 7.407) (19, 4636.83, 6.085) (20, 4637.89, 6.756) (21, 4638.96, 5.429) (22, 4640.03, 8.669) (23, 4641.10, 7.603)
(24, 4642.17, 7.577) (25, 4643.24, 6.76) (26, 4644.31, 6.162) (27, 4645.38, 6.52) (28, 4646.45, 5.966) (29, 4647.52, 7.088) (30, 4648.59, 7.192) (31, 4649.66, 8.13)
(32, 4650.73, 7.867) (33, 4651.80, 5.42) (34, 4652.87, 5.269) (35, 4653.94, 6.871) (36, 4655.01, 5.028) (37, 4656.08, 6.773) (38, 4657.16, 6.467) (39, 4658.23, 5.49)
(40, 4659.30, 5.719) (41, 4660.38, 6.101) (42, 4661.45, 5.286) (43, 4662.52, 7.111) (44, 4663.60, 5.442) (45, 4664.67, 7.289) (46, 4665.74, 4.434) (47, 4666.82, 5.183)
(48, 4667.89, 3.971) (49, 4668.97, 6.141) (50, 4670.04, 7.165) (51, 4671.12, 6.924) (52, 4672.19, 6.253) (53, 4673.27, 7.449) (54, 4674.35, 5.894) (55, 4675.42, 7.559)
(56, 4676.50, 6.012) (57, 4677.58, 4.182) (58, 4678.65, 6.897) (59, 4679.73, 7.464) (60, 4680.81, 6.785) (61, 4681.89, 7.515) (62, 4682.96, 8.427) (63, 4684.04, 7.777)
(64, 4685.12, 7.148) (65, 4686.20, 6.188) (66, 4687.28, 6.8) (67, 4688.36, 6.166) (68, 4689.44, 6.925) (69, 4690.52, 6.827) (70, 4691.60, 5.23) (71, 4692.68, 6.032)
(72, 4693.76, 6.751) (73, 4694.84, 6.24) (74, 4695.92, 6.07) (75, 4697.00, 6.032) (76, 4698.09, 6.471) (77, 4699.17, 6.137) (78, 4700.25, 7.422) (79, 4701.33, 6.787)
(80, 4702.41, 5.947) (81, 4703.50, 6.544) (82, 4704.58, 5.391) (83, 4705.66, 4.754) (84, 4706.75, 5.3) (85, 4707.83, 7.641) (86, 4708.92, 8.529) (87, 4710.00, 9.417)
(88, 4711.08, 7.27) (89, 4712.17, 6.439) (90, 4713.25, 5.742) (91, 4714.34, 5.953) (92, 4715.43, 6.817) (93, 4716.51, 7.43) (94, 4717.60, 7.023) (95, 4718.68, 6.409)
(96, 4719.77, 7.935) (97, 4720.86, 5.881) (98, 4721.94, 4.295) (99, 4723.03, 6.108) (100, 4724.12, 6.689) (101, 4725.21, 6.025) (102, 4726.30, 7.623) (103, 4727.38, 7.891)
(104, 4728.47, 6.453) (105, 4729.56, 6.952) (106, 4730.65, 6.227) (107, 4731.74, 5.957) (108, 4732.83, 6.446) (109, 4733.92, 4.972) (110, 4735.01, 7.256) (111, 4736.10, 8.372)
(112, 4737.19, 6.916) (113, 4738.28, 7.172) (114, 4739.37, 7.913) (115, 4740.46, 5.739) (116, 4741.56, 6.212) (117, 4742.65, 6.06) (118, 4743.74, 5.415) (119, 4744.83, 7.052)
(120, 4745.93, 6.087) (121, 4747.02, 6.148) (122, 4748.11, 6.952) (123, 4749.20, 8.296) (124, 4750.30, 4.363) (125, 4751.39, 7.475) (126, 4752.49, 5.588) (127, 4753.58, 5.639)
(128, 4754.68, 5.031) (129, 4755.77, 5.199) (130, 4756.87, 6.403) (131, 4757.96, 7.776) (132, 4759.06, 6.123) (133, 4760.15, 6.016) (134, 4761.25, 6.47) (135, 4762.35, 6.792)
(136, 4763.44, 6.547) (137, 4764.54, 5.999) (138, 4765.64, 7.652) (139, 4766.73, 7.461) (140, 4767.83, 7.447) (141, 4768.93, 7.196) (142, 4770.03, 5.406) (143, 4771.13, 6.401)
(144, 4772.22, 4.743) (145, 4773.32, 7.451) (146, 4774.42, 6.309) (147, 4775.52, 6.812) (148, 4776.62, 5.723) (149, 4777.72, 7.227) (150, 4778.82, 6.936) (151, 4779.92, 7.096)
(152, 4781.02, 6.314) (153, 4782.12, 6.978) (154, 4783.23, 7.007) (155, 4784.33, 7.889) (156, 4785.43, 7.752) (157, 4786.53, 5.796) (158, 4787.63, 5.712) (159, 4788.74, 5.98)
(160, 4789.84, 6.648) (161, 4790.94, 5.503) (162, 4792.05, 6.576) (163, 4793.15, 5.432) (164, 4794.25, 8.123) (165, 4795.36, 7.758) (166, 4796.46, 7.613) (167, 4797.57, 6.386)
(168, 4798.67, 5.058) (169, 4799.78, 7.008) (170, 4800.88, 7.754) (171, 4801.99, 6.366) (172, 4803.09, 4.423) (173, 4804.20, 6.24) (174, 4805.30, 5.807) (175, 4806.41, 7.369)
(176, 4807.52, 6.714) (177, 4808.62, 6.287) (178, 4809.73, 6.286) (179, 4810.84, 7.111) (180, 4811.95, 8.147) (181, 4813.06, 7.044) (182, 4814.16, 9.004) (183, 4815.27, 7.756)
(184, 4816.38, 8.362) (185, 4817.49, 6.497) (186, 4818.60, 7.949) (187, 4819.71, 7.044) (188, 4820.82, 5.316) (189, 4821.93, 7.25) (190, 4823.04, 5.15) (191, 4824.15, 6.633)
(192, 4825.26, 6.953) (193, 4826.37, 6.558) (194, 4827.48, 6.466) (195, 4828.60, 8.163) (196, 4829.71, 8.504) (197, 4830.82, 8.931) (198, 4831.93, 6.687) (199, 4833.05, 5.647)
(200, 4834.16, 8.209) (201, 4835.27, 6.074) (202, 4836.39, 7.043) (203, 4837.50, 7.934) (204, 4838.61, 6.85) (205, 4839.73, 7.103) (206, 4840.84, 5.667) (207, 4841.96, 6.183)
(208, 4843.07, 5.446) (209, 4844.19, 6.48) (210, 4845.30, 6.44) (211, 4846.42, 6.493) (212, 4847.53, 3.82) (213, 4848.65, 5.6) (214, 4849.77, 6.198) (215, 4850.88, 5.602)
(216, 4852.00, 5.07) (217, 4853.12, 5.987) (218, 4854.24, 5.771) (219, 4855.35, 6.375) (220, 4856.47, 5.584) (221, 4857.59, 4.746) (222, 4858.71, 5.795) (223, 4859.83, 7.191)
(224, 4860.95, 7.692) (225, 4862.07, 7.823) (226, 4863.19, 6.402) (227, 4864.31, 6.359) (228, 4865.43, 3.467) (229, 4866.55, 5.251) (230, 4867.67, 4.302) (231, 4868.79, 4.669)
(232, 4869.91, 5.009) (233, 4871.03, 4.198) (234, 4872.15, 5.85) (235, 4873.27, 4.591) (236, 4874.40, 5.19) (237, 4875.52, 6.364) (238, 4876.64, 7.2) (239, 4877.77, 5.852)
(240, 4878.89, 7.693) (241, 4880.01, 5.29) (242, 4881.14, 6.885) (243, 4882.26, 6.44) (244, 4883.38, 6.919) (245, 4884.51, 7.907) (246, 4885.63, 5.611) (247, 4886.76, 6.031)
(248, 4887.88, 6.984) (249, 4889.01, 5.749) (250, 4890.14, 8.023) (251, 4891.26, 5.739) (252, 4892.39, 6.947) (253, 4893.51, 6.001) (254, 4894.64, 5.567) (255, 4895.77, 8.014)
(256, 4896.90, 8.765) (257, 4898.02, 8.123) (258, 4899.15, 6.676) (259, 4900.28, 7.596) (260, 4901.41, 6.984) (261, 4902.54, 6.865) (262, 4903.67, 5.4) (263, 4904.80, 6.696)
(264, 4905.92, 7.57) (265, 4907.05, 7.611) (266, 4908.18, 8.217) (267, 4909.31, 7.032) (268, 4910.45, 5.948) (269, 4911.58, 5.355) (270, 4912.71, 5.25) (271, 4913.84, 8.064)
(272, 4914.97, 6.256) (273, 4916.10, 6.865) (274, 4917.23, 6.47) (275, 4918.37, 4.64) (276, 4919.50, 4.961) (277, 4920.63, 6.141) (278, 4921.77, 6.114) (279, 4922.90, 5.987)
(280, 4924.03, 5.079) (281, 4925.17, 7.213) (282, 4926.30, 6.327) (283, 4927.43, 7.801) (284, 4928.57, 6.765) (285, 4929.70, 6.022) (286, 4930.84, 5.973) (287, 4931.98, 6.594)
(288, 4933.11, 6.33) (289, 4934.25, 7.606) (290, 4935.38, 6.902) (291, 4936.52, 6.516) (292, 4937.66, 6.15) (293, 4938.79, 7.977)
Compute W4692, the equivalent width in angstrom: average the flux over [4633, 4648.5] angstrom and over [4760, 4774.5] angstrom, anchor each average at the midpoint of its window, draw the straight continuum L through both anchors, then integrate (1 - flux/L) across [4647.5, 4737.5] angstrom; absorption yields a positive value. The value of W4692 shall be 3.3 angstrom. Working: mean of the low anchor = 6.87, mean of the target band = 6.5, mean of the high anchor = 6.59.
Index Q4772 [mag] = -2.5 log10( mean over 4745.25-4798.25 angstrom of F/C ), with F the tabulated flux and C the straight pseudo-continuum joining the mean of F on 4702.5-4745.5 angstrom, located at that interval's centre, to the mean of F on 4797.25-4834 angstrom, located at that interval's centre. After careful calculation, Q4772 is 0.035 mag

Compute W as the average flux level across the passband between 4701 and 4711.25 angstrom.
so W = 6.74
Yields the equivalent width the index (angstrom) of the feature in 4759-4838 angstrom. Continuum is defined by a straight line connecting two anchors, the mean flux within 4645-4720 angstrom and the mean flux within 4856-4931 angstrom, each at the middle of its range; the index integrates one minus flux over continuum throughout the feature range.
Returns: -4.83 angstrom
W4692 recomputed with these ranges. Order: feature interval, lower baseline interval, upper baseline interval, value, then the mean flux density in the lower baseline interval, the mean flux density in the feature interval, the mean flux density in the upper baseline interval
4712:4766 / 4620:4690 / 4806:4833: 3.1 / 6.57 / 6.47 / 7.14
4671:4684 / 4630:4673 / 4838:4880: -0.8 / 6.5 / 6.82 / 5.84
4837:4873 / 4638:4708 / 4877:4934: 3.9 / 6.43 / 5.84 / 6.59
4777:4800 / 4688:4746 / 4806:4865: -0.3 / 6.55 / 6.69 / 6.66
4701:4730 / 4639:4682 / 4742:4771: -1.0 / 6.42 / 6.64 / 6.41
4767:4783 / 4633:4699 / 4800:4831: 0.6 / 6.5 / 6.6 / 6.98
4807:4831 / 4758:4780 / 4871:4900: -2.1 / 6.61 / 7.16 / 6.54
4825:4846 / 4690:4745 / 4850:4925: -1.8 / 6.55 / 6.91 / 6.26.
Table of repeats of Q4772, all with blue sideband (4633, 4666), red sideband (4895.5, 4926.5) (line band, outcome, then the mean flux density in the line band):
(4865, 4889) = 0.14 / 5.81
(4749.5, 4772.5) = 0.04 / 6.31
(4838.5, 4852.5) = 0.13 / 5.89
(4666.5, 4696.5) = 0.01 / 6.51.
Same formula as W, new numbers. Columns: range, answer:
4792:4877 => 6.42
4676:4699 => 6.56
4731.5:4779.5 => 6.49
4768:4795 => 6.56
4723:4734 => 6.57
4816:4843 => 6.93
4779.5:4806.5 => 6.57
